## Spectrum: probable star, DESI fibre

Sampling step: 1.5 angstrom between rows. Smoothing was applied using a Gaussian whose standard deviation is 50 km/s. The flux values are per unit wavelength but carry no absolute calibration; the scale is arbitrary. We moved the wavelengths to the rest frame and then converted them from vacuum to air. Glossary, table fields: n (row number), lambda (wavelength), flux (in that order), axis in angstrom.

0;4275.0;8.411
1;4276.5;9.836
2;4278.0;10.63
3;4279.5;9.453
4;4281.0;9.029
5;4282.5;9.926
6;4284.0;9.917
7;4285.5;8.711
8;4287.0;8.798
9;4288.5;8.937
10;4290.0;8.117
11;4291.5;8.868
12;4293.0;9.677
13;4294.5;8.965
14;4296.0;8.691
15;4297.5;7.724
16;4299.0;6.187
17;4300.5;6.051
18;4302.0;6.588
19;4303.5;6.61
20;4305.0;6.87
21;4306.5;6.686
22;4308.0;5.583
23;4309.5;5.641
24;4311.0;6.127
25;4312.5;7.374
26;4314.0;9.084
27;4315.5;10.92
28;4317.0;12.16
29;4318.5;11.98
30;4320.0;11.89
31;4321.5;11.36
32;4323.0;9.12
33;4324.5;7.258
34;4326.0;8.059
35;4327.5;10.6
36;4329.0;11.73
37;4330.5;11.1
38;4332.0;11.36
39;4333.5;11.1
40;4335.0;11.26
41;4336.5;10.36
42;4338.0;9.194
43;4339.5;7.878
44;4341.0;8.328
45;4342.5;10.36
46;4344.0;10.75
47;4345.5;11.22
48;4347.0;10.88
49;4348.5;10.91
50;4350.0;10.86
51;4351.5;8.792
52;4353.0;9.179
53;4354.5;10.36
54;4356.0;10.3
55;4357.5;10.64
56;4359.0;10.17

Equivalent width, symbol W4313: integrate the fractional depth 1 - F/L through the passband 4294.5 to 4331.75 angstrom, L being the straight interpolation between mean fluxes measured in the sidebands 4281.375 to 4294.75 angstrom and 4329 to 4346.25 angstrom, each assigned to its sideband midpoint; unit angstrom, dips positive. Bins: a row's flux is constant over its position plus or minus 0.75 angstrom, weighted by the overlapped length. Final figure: 4.4 angstrom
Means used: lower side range 9.1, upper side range 10.3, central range 8.6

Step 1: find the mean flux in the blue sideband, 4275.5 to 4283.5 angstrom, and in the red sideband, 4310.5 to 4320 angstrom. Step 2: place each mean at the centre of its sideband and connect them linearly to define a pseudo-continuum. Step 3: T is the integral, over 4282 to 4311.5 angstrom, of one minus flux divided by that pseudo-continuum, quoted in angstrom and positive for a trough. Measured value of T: 6.2 angstrom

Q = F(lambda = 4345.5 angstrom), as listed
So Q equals 11.22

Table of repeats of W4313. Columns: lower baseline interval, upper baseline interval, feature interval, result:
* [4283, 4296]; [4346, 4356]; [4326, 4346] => -0.81 angstrom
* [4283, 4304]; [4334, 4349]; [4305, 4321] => 0.55 angstrom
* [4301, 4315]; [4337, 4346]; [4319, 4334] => -3.67 angstrom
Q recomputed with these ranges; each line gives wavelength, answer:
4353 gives 9.179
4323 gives 9.12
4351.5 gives 8.792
